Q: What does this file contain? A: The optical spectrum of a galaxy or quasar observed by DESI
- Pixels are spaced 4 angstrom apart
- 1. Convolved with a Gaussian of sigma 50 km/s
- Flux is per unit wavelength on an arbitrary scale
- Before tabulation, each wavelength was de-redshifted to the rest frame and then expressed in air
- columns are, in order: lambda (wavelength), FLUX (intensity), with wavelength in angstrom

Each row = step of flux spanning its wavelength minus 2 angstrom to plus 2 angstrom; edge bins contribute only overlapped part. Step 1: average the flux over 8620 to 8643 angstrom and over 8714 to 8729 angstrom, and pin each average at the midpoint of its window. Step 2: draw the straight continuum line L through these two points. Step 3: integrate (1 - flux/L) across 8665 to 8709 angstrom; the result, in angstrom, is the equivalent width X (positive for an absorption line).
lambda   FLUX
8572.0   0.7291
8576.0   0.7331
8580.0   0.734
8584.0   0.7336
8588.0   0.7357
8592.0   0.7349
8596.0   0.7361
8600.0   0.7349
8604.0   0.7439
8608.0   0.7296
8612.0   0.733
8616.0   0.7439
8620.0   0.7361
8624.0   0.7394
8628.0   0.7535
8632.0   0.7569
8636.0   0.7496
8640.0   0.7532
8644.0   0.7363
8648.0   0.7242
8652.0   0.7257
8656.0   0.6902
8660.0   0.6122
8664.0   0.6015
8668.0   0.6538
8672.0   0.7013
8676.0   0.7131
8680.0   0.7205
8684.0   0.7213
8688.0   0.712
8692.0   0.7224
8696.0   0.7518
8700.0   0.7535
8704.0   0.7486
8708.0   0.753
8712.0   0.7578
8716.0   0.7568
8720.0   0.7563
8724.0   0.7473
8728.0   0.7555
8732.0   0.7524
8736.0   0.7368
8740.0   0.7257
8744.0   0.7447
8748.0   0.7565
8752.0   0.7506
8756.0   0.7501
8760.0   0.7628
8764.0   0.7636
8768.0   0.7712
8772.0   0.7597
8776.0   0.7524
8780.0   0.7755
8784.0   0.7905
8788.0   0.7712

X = 1.9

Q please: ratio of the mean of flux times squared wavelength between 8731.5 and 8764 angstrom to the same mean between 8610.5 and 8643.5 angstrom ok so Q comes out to 1.0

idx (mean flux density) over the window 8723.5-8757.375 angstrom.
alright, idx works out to 0.747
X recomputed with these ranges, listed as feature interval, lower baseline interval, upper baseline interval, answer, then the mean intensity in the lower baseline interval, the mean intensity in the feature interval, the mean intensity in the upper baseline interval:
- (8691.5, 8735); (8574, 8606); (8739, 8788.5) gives 0.10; 0.736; 0.751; 0.76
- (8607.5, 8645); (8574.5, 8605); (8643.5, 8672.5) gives -2.13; 0.736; 0.744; 0.677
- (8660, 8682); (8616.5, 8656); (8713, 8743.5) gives 2.08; 0.739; 0.672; 0.747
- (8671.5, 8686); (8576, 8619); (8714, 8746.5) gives 0.53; 0.736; 0.715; 0.747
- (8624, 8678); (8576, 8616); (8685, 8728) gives 2.46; 0.735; 0.707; 0.746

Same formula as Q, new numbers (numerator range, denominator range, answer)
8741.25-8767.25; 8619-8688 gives 1.09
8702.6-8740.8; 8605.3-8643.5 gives 1.03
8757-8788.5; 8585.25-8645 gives 1.07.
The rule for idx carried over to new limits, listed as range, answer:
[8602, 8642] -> 0.744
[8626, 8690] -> 0.708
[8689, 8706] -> 0.742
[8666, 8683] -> 0.699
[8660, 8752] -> 0.727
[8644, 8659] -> 0.71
